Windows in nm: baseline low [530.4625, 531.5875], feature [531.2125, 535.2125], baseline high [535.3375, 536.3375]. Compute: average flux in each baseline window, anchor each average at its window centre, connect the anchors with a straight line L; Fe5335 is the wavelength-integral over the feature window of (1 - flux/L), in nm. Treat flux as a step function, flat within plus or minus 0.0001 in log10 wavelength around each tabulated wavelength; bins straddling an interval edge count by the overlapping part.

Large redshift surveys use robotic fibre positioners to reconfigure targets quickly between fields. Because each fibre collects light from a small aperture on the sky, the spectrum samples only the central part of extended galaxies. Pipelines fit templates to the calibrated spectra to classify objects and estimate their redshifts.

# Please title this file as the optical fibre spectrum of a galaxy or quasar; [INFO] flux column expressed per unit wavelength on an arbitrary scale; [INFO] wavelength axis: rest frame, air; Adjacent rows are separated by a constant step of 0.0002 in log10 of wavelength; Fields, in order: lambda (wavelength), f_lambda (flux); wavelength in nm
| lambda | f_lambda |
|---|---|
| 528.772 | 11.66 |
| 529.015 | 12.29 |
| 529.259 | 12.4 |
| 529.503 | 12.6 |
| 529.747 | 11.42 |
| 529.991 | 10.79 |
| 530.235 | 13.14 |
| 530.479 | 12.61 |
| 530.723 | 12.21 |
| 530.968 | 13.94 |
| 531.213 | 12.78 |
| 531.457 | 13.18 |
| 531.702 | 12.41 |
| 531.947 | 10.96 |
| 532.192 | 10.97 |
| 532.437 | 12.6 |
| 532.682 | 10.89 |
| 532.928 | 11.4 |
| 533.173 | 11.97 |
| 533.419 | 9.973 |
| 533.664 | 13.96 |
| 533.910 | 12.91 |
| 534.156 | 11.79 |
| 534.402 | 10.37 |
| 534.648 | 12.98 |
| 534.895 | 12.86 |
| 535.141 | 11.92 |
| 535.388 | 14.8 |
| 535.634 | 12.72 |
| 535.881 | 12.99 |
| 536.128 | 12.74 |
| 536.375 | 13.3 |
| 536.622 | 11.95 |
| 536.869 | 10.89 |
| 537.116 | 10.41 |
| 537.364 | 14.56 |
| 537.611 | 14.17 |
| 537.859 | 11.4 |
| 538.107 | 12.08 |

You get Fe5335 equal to 0.34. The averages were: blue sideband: 13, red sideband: 13.2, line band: 12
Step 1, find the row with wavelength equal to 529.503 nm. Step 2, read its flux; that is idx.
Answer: 12.6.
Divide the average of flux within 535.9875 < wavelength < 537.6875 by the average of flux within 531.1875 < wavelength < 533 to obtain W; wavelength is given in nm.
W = 1.1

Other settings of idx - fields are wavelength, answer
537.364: 14.56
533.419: 9.973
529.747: 11.42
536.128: 12.74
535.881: 12.99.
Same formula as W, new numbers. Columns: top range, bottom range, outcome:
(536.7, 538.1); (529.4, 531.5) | 0.98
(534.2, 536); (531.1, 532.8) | 1.05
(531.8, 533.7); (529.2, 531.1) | 0.93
